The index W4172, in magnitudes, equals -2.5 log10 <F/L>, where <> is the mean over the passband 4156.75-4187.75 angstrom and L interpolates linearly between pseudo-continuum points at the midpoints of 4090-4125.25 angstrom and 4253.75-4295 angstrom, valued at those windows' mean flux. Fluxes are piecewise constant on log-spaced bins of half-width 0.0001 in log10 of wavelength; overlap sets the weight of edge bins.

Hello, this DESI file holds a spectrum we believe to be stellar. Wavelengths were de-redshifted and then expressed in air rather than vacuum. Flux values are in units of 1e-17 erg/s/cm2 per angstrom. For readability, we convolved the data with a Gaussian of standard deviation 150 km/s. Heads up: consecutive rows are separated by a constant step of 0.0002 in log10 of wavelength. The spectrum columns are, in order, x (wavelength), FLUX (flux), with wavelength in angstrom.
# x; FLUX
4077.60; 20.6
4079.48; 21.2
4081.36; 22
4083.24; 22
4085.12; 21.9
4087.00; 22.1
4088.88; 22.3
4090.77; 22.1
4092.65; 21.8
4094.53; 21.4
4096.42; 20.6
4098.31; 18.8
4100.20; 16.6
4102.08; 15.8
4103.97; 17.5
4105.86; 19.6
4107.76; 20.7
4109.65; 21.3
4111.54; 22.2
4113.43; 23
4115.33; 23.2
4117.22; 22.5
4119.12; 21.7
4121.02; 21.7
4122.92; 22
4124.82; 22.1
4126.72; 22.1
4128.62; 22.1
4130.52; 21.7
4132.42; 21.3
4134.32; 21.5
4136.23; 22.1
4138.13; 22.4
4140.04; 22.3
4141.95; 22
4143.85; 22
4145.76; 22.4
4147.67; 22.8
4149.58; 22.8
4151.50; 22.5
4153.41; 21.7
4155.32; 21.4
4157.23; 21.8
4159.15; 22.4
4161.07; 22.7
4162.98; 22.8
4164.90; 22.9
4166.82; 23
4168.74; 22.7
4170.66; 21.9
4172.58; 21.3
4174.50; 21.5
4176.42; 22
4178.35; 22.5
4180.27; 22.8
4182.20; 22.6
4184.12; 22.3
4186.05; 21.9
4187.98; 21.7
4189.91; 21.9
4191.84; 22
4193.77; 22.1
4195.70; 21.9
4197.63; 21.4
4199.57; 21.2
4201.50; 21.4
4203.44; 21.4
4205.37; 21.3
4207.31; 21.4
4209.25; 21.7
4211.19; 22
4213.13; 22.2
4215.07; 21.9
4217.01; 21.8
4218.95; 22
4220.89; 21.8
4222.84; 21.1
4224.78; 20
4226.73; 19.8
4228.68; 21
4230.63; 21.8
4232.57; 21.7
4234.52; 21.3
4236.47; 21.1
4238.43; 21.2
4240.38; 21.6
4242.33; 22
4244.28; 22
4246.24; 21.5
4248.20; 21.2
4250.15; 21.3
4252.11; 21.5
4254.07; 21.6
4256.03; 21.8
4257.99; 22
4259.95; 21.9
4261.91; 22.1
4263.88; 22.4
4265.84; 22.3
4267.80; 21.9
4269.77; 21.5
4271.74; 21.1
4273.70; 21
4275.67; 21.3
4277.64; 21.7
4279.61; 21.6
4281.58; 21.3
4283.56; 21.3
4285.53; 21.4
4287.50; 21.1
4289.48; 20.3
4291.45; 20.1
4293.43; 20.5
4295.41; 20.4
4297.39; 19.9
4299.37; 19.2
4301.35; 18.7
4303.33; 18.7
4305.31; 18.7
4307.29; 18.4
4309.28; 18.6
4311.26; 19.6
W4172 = -0.07 mag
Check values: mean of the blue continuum 20.7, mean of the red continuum 21.4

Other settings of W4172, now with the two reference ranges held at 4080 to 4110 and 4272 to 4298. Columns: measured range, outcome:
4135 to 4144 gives -0.083 mag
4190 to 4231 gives -0.039 mag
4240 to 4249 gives -0.043 mag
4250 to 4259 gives -0.042 mag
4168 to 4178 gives -0.065 mag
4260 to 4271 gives -0.057 mag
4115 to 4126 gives -0.085 mag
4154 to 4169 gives -0.093 mag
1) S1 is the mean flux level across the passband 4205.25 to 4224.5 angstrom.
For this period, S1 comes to 21.7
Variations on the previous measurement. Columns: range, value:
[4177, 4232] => 21.7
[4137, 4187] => 22.3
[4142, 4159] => 22.2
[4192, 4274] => 21.6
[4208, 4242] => 21.4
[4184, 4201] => 21.8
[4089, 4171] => 21.6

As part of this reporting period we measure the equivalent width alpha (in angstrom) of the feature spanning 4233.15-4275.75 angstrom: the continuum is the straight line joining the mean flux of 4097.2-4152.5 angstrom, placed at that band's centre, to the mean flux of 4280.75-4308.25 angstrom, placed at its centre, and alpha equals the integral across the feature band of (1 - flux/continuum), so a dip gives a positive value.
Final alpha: -2.8 angstrom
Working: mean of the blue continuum 21.3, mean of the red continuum 20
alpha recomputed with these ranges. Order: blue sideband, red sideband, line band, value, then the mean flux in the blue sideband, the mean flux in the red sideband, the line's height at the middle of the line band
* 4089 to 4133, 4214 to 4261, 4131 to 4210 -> -3.13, 21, 21.5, 21.2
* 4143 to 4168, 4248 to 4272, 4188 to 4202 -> 0.29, 22.4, 21.8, 22.2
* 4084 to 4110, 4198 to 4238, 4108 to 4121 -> -1.18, 20.2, 21.4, 20.3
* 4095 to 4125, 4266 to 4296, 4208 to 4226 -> -0.57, 20.6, 21.1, 20.9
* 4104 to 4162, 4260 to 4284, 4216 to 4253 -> 0.62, 21.9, 21.6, 21.7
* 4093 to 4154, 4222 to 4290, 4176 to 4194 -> -0.68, 21.3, 21.4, 21.4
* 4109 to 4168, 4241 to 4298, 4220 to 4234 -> 0.40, 22.2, 21.4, 21.7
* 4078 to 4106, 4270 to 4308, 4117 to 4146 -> -2.23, 20.4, 20.4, 20.4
